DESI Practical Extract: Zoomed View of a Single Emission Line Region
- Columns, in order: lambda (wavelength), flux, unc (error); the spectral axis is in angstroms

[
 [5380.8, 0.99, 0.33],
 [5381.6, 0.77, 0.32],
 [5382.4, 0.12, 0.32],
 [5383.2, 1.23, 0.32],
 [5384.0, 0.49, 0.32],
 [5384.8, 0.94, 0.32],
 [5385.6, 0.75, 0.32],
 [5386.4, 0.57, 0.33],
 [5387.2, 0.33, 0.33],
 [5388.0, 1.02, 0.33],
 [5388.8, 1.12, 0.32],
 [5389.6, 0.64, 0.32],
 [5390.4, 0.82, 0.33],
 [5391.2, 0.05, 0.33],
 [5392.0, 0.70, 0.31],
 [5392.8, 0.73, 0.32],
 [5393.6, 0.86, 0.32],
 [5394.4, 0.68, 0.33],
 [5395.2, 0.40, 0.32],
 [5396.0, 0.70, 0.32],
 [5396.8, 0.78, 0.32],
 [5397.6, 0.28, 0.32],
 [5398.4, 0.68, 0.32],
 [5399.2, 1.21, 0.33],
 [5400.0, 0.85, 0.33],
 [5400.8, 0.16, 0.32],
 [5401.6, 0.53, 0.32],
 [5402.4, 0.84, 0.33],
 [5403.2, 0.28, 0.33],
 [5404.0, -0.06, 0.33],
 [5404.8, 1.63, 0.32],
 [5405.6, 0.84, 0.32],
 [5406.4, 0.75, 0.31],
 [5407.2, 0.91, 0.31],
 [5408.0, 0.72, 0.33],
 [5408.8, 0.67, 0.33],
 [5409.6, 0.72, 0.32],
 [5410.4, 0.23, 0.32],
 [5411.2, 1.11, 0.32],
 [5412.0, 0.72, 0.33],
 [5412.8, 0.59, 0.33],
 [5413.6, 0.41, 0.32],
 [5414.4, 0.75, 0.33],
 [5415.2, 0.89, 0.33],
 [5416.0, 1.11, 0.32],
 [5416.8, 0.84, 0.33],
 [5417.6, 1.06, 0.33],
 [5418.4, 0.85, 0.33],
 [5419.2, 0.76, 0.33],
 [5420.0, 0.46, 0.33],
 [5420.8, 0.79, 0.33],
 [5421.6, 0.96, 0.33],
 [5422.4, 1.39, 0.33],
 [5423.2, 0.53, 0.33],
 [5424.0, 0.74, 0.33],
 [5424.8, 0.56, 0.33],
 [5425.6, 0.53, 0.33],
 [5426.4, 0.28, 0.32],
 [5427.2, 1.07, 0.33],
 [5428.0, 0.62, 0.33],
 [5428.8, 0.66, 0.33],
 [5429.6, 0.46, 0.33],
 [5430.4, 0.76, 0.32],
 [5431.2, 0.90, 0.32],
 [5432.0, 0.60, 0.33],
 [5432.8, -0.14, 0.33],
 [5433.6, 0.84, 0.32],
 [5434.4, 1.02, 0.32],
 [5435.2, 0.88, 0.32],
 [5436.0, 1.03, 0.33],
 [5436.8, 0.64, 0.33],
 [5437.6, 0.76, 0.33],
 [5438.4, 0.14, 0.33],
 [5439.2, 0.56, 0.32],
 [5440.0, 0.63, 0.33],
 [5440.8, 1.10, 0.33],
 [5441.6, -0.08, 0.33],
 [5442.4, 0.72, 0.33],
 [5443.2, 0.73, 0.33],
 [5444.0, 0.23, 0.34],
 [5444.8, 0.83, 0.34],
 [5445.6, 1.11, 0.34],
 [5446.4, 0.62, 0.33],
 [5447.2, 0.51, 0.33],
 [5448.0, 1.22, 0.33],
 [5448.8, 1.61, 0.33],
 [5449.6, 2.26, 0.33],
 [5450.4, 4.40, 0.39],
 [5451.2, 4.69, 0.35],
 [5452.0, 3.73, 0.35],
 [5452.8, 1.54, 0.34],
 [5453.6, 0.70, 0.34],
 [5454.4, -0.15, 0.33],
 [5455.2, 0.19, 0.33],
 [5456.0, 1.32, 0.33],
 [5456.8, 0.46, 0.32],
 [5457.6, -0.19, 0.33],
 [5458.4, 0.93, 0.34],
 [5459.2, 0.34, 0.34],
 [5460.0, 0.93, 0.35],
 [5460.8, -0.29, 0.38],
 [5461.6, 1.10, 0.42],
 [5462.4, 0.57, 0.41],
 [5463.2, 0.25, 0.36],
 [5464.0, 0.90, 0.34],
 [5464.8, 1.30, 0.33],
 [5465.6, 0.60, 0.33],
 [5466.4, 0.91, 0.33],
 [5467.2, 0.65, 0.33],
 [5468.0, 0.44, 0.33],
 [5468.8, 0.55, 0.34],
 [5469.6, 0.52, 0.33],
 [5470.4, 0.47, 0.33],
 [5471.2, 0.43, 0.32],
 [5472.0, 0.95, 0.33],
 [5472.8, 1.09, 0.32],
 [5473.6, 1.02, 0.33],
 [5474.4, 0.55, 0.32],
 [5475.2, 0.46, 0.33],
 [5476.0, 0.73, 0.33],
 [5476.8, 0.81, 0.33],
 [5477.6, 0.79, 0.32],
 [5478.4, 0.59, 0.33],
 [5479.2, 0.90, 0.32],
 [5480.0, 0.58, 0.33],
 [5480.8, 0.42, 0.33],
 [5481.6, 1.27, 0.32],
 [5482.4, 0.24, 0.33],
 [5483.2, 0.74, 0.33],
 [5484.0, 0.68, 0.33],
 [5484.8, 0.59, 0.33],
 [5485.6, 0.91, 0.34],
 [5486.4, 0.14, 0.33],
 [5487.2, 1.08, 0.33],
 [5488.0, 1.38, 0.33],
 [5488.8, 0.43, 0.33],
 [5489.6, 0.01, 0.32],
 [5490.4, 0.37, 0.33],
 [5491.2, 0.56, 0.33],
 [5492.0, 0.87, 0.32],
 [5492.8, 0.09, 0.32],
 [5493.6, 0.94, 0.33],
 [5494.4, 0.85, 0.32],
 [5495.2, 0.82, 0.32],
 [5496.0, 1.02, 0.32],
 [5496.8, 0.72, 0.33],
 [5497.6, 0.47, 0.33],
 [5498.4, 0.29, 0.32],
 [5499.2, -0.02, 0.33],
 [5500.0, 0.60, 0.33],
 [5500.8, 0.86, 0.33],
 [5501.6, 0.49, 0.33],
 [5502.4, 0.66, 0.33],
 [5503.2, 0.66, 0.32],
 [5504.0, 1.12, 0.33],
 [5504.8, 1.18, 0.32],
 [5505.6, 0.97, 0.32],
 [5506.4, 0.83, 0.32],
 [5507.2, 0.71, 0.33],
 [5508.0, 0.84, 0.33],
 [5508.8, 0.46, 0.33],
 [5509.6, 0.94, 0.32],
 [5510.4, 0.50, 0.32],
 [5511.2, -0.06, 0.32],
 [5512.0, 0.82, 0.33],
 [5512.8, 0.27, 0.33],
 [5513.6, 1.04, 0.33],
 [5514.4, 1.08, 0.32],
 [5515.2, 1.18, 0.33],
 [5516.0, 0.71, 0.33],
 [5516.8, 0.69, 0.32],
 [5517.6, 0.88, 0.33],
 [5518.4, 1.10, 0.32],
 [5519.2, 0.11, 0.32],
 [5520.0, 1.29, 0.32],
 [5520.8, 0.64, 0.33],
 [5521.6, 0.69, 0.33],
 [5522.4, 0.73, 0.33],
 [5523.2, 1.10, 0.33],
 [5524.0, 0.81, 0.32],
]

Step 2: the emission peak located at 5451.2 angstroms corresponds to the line Hbeta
